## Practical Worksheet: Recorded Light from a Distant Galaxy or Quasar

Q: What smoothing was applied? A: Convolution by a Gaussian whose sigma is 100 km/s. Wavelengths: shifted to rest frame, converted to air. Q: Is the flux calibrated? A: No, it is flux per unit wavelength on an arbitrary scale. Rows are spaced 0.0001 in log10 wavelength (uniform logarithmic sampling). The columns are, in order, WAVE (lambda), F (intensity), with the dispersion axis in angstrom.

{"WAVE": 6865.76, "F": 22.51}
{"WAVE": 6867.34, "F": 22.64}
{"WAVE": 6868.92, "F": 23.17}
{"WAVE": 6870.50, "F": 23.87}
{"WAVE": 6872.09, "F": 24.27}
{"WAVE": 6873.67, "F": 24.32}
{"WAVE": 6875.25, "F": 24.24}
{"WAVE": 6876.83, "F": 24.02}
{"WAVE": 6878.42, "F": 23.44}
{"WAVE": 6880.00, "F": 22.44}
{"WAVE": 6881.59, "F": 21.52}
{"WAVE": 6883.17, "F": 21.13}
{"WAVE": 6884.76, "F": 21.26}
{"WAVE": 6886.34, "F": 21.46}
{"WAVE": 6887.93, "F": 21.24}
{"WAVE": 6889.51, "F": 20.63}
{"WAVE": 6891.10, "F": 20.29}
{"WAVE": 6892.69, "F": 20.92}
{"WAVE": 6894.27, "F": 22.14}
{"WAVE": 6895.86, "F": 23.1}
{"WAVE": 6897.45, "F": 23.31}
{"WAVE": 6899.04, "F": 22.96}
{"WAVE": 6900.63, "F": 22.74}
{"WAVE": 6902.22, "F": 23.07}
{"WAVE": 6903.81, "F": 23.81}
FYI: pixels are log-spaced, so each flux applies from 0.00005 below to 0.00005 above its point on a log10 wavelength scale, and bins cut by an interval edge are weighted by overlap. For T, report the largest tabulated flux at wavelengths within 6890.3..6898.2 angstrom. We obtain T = 23.31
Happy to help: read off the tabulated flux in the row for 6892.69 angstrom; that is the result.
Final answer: 20.92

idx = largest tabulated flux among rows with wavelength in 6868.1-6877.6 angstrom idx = 24.32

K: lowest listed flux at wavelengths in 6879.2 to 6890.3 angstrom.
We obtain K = 20.63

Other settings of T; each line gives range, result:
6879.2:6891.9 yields 22.44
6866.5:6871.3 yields 23.87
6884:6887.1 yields 21.46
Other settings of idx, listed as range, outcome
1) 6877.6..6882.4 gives 23.44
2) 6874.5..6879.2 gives 24.24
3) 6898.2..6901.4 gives 22.96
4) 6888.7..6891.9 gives 20.63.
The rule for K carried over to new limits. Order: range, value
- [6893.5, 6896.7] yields 22.14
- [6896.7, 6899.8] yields 22.96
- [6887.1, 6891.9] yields 20.29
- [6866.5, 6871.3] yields 22.64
